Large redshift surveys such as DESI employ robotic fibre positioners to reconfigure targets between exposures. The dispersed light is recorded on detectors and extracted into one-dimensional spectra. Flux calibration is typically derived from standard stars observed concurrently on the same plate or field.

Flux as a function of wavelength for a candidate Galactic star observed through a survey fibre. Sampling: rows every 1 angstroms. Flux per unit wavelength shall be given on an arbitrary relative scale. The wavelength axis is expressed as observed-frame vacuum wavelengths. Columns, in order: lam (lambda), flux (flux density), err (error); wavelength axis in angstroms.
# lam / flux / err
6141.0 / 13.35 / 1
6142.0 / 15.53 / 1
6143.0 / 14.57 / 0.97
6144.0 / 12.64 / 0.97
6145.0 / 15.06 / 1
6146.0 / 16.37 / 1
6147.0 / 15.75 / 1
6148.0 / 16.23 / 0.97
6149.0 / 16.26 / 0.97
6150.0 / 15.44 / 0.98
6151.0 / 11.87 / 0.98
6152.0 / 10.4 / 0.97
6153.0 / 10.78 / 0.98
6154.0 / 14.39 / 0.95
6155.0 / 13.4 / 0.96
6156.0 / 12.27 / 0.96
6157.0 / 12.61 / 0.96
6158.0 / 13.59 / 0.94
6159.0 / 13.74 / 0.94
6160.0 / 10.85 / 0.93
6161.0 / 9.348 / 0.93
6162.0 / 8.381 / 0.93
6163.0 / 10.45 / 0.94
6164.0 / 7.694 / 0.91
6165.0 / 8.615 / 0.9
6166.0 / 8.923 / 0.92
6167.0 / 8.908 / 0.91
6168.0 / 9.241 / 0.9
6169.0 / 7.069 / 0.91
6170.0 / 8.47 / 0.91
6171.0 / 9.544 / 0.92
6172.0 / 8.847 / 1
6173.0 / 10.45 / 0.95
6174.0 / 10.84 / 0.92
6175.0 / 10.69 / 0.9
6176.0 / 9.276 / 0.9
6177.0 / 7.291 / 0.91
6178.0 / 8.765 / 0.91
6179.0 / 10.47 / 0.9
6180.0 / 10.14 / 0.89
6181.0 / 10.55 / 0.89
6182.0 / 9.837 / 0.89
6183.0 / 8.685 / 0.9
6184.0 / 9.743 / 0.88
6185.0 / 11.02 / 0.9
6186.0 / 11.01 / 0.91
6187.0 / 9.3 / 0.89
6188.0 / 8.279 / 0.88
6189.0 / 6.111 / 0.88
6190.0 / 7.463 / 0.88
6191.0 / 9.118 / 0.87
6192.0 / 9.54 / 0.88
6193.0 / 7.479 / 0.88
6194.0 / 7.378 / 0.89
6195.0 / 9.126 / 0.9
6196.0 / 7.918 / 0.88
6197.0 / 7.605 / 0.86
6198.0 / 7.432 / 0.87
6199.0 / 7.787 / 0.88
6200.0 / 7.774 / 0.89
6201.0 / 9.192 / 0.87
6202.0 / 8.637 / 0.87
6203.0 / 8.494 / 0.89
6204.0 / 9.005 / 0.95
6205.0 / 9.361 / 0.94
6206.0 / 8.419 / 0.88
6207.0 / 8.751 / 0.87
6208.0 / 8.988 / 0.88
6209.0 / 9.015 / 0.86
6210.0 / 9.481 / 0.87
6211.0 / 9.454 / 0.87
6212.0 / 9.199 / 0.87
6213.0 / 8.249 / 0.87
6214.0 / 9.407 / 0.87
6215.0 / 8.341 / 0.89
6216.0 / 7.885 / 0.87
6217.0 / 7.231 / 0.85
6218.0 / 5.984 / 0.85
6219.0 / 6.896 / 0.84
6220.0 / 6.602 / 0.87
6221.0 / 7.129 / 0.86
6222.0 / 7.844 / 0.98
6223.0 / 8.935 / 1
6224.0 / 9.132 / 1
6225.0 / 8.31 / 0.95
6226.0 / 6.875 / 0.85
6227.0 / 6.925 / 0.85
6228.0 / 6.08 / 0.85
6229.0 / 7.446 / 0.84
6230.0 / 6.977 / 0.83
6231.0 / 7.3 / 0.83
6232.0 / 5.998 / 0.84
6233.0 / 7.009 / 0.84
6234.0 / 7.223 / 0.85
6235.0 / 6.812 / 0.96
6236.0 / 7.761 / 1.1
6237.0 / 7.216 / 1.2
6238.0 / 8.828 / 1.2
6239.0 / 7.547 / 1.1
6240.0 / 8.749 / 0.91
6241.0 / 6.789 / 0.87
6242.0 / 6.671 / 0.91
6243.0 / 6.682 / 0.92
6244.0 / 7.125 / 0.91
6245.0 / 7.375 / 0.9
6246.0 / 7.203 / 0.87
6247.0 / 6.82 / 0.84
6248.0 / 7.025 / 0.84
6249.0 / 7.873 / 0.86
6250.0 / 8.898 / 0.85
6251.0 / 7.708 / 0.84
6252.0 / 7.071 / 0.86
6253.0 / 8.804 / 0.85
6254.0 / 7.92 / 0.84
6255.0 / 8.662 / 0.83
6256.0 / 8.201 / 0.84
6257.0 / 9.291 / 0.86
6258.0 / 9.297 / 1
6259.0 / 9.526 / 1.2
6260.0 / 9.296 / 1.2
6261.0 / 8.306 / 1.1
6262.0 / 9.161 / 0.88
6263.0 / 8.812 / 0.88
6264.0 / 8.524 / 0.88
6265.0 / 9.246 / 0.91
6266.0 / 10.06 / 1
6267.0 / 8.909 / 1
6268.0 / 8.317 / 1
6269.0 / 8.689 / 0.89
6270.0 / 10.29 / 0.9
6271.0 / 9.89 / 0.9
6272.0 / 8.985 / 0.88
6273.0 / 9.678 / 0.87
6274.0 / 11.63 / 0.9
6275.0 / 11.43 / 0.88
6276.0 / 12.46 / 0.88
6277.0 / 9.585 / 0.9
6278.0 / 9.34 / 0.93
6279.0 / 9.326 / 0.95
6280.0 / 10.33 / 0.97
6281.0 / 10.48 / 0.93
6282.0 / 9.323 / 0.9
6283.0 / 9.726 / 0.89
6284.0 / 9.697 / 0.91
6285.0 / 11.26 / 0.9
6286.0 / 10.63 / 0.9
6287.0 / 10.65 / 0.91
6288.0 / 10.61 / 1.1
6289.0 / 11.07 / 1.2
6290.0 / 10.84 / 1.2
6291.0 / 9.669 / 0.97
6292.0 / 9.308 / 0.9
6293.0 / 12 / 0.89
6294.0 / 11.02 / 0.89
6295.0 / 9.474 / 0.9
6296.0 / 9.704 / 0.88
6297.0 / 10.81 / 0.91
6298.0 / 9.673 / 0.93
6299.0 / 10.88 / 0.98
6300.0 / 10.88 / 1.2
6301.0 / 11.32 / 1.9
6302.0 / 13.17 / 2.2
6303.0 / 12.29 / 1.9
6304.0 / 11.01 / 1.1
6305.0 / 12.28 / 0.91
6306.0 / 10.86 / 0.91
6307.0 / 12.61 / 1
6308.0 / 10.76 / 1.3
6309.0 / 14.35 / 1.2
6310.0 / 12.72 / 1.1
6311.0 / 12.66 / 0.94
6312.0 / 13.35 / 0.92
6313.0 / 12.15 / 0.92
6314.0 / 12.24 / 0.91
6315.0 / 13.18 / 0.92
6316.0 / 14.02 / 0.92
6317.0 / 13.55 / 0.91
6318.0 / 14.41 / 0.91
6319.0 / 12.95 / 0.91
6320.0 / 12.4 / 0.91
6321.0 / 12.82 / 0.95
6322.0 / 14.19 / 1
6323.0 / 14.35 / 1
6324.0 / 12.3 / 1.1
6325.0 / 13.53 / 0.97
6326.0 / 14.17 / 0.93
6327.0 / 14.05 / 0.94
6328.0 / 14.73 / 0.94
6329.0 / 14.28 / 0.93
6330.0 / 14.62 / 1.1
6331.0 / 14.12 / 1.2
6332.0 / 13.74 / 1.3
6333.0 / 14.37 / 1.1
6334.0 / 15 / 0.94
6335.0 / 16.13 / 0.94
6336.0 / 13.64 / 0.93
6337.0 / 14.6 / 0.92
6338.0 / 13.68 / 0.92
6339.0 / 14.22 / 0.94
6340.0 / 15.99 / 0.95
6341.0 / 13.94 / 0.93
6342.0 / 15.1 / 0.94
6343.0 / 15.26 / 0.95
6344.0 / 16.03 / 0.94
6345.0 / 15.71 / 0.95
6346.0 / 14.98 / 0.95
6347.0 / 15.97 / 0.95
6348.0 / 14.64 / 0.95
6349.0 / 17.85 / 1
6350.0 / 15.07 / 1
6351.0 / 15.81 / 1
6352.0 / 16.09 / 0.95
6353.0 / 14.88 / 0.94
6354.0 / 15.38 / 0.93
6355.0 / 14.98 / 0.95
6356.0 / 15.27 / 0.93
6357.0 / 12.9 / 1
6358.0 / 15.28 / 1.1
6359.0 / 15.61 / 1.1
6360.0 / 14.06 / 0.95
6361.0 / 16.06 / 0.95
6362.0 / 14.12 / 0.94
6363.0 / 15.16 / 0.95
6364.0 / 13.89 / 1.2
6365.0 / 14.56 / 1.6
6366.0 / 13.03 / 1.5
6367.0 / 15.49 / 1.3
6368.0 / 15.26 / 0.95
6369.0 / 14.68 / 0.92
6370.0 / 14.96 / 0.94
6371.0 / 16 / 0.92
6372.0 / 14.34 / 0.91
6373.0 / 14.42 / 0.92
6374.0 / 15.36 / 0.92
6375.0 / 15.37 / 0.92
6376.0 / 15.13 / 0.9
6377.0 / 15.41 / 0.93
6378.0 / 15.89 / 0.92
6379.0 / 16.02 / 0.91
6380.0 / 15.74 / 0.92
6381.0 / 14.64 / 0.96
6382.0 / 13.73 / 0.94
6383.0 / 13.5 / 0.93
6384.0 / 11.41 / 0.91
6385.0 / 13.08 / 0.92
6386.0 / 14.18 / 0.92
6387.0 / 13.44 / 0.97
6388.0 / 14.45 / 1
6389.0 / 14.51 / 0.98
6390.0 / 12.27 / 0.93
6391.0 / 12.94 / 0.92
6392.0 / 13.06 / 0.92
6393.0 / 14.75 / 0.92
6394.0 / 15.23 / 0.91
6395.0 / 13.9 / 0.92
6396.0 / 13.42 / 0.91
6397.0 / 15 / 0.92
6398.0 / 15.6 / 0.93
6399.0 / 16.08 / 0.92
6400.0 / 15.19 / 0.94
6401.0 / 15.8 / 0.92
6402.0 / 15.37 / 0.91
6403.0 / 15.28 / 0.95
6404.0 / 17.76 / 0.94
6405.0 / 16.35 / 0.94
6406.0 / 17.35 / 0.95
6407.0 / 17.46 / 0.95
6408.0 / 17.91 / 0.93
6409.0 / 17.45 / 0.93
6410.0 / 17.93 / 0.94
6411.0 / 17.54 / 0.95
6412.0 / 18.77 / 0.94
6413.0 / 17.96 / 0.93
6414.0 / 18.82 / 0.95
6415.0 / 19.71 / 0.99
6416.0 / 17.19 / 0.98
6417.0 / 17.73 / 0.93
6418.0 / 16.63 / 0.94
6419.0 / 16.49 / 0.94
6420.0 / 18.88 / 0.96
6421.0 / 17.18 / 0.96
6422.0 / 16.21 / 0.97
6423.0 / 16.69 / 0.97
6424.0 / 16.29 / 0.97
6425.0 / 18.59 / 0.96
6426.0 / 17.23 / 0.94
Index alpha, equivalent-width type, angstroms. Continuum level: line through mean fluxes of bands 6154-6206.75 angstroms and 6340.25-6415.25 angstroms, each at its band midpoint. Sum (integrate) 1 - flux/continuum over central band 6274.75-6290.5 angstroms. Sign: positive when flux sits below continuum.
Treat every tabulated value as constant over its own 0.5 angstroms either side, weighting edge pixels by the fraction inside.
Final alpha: 2.6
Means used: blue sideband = 9.39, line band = 10.4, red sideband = 15.3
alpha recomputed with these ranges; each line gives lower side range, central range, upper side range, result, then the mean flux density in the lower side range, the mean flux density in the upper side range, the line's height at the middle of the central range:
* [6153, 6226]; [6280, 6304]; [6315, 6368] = 4.09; 9.13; 14.6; 12.8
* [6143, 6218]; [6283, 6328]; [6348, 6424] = 4.73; 9.97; 15.5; 13.3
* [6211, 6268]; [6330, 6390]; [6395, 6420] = -2.31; 7.9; 16.8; 14.3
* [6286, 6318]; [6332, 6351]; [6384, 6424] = -2.56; 11.6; 16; 13.3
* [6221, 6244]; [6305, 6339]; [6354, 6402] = -4.85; 7.4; 14.6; 11.8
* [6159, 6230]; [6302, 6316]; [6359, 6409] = 0.00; 8.66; 14.9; 12.4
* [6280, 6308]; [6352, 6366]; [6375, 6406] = -1.41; 10.8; 14.7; 13.4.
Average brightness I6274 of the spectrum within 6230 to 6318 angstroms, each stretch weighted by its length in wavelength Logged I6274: 9.73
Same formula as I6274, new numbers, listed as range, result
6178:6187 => 10.1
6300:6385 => 14.2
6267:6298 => 10.2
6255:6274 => 9.19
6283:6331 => 12.1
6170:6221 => 8.74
